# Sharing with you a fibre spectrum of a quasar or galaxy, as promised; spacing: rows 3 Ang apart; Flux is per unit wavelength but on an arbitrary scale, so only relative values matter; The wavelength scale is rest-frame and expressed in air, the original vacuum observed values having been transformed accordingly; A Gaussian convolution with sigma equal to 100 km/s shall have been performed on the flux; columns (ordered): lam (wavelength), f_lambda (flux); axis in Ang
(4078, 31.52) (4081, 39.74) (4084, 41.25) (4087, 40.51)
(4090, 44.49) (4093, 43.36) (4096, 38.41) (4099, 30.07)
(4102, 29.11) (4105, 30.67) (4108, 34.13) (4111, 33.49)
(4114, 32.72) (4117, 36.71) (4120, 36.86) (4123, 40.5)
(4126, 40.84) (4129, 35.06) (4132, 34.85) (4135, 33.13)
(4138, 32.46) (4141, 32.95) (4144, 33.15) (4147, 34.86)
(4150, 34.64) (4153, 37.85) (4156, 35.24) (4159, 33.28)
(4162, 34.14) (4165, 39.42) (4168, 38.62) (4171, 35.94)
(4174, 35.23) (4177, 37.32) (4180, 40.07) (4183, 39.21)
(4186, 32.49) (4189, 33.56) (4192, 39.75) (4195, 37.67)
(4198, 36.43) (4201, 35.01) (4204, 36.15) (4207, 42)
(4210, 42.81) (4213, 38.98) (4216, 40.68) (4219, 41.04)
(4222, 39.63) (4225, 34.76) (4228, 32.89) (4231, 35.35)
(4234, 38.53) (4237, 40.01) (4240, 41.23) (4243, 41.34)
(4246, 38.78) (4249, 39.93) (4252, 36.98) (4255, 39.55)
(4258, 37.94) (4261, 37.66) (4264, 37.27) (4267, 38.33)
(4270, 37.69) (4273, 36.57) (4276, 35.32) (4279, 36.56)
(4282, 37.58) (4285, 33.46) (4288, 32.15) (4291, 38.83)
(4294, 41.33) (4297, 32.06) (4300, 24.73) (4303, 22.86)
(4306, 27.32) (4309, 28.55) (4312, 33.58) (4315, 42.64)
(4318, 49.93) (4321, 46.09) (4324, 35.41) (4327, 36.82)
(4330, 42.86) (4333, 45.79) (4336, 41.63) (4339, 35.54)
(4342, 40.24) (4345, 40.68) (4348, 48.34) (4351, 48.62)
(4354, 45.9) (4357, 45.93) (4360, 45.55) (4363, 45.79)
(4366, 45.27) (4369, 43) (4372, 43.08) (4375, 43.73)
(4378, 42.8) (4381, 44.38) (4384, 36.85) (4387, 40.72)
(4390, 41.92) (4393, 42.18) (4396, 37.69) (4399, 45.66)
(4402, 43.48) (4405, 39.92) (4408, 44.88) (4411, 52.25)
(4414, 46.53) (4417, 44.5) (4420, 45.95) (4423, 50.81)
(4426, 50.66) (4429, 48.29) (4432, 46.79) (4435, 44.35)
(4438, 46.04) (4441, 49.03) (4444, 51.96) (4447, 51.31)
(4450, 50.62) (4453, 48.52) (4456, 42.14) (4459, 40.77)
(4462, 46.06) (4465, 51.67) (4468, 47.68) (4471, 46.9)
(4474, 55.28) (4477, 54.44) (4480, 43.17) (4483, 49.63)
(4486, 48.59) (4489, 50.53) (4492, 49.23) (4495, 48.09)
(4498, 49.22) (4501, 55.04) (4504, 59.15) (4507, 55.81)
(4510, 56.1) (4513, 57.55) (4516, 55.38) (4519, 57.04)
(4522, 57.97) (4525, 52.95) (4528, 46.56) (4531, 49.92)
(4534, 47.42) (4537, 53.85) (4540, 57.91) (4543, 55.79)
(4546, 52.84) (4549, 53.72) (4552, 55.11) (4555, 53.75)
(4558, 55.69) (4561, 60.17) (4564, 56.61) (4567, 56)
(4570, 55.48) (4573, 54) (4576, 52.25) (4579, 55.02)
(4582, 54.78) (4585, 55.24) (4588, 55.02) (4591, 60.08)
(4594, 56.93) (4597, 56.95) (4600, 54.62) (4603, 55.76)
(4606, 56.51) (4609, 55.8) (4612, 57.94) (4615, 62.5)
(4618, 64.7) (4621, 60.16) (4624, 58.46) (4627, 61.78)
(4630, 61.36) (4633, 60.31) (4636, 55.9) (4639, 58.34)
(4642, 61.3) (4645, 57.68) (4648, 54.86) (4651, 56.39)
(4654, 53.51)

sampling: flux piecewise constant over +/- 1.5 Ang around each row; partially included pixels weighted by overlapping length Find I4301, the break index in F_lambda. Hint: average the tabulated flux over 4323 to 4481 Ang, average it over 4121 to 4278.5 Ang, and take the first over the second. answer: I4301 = 1.2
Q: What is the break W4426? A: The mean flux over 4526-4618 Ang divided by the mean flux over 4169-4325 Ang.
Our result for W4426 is 1.5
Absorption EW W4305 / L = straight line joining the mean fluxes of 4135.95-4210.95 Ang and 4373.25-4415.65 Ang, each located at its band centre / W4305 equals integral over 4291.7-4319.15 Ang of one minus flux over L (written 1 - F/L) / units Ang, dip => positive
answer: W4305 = 4.6 Ang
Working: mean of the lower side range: 36.3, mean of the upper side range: 43.1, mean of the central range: 33.6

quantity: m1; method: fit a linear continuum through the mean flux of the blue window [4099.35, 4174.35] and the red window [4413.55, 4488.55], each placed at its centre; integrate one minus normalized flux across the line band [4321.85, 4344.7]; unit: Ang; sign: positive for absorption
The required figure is 1.70 Ang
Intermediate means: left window 35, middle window 40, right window 48.1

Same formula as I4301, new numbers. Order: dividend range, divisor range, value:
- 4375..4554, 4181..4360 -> 1.28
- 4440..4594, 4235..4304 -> 1.44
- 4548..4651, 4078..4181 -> 1.58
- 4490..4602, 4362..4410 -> 1.28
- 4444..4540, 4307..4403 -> 1.21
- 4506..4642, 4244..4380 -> 1.44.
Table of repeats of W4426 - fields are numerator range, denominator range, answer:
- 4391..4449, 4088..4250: 1.26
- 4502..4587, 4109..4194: 1.53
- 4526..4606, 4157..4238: 1.46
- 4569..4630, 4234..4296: 1.51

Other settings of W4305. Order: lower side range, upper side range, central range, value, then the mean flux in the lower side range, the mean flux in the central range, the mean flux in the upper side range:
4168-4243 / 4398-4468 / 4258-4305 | 6.9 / 37.9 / 34.8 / 47.1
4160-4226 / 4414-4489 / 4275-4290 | 2.3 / 37.8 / 35.1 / 48.1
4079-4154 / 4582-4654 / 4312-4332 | 1.5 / 36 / 41.7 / 58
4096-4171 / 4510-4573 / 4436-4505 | 2.6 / 34.9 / 49.2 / 54.6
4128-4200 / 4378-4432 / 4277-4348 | 7.2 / 35.7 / 37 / 44.5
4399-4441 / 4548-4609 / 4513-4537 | -0.1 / 46.6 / 52.9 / 55.7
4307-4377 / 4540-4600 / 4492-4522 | -1.6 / 42.3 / 54.7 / 55.6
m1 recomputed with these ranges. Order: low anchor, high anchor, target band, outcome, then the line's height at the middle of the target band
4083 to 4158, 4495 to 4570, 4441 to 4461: 1.3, 50.8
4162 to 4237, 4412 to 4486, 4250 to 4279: 2.1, 40.3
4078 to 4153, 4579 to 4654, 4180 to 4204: 1.7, 39.3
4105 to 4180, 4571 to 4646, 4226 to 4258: 1.5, 40.3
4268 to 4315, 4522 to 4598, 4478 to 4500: 0.2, 49.1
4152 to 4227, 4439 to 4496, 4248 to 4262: 0.6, 40.1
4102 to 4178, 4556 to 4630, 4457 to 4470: 1.2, 51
